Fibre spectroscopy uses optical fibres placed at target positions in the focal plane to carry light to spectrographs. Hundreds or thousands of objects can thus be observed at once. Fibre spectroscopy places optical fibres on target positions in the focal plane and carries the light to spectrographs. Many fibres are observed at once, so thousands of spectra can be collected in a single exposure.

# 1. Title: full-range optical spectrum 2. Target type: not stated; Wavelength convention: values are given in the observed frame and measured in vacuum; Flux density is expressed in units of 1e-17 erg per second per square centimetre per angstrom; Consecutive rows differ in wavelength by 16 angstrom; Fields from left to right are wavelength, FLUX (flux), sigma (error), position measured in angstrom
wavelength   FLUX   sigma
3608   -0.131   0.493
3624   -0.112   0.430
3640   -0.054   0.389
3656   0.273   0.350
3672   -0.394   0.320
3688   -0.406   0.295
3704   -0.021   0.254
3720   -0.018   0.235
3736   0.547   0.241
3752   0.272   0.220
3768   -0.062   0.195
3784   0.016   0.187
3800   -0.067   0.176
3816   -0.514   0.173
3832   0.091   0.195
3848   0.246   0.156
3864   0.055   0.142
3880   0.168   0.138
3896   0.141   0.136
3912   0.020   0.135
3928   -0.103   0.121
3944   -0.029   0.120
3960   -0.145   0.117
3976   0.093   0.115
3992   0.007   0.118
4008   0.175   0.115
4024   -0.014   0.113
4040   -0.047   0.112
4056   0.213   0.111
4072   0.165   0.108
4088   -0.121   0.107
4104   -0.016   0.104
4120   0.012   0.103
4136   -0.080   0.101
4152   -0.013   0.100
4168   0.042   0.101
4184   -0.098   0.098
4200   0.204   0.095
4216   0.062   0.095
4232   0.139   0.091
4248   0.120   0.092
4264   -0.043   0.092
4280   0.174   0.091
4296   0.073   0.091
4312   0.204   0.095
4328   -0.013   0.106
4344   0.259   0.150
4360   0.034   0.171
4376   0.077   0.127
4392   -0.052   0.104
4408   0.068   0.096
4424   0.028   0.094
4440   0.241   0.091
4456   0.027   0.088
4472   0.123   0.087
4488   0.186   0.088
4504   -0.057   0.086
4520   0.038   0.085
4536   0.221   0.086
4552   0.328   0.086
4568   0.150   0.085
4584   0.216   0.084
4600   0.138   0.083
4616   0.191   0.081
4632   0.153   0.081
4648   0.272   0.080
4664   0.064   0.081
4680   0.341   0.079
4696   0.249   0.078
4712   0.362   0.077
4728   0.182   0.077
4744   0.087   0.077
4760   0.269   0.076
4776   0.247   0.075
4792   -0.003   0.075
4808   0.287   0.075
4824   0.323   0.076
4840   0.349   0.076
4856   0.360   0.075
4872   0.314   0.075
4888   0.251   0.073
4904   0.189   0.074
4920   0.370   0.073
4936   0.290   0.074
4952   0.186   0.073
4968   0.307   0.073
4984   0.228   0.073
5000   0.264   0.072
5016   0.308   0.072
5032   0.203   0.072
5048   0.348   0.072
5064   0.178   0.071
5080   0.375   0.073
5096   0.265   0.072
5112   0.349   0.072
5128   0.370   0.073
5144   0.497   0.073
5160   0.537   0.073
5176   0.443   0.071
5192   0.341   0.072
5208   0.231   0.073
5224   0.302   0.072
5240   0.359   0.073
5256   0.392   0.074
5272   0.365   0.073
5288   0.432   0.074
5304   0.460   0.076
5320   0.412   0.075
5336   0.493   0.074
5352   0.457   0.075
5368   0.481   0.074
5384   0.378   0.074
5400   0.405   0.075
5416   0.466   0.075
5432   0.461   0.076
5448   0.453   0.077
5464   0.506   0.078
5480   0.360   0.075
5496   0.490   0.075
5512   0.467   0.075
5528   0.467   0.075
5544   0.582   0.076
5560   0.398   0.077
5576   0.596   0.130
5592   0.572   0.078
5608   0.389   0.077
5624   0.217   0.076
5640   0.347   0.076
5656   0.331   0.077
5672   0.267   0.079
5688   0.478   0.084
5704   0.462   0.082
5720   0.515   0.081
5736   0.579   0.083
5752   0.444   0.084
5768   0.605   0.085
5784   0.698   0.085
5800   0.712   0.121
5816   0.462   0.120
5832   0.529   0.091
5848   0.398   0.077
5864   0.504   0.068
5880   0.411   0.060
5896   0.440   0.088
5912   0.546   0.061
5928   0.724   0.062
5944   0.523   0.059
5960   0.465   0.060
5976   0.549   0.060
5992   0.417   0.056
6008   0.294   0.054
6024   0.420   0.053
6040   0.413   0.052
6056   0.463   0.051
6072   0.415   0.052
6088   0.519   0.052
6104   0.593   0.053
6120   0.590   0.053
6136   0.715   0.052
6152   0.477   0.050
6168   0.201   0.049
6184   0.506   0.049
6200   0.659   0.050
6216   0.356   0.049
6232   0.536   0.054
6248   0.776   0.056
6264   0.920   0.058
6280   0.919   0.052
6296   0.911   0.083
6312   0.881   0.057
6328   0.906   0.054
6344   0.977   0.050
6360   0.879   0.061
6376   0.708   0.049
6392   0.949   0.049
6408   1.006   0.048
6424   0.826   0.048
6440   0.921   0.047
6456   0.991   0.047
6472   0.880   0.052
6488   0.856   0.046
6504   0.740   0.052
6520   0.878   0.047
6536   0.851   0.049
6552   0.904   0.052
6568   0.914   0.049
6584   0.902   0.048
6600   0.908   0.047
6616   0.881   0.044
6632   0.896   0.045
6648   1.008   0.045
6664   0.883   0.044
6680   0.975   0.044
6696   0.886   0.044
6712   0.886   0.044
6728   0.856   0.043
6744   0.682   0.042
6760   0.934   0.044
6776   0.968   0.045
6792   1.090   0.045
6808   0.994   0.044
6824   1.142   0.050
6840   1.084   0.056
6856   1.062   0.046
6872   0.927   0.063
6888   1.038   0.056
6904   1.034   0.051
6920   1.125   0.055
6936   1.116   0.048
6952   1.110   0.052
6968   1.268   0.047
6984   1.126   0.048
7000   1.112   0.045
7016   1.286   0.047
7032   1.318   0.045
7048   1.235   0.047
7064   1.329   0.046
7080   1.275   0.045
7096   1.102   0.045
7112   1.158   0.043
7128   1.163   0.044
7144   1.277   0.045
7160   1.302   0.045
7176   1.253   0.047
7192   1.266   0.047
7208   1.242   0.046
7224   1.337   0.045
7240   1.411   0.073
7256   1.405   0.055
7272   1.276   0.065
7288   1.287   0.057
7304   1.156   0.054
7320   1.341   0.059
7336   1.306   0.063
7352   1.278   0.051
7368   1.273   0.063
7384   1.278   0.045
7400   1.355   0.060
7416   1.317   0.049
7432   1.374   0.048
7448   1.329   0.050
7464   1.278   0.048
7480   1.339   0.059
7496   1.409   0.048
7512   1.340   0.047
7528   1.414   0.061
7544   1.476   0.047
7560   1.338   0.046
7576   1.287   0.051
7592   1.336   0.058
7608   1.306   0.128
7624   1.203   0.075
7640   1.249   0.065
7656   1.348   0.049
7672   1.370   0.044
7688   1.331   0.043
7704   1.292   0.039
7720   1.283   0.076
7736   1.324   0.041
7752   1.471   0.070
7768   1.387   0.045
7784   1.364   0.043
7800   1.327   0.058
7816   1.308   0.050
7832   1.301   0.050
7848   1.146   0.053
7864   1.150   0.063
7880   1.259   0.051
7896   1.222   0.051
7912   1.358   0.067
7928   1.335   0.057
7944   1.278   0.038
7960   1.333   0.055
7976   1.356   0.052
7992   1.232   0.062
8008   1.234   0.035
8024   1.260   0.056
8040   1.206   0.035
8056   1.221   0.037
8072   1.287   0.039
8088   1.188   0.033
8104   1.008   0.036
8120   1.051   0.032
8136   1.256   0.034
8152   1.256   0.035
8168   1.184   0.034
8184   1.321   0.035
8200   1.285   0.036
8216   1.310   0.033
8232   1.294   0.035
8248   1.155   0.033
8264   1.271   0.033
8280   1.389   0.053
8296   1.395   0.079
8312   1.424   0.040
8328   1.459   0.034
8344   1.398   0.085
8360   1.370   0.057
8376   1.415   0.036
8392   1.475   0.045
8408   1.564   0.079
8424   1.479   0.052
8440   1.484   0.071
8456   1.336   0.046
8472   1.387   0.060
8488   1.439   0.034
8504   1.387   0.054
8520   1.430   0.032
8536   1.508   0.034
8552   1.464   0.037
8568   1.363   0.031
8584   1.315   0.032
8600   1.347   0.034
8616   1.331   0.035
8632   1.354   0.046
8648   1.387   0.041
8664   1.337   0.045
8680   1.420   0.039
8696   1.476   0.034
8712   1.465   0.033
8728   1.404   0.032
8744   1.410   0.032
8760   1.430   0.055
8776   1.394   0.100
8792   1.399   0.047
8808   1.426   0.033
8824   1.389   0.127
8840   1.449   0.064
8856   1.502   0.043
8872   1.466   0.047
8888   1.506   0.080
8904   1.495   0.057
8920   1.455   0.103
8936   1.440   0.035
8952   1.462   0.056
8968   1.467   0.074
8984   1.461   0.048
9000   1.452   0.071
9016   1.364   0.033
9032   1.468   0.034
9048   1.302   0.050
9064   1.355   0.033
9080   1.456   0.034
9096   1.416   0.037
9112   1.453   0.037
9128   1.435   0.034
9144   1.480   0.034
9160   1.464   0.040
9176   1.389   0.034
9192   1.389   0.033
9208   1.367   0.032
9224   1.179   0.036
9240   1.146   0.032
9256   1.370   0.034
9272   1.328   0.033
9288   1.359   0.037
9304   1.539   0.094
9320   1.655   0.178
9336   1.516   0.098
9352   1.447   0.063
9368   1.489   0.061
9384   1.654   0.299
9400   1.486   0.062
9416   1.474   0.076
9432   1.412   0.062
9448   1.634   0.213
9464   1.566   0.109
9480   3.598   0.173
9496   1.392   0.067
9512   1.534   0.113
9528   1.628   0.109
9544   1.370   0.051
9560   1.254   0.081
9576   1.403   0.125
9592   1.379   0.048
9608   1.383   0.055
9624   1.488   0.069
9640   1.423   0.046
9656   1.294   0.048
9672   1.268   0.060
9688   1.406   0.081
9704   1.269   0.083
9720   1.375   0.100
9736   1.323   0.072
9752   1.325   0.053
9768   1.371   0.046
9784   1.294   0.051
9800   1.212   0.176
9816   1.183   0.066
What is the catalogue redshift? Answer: 0.567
